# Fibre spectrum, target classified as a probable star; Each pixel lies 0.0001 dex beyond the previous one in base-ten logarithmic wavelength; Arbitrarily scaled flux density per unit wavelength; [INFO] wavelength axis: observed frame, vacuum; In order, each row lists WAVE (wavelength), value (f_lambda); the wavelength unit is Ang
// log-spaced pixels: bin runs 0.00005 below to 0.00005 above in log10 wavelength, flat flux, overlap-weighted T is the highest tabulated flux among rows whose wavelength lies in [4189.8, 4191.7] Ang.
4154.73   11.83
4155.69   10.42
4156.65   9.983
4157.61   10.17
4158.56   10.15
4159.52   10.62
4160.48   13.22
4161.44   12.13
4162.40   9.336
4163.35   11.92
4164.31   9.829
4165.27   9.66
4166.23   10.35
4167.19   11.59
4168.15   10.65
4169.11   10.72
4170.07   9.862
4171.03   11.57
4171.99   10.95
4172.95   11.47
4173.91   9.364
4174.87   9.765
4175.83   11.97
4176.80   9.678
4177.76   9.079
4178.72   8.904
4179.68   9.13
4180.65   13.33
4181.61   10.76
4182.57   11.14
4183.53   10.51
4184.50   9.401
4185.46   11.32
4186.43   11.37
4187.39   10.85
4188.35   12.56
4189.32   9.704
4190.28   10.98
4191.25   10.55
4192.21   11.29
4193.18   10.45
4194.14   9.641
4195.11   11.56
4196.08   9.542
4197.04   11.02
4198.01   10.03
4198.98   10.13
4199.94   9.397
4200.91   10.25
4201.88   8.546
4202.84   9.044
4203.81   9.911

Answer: 10.98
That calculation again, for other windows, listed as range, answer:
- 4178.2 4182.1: 13.33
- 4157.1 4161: 13.22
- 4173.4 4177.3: 11.97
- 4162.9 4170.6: 11.92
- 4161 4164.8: 12.13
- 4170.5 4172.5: 11.57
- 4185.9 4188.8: 12.56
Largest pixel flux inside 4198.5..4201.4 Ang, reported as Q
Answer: 10.25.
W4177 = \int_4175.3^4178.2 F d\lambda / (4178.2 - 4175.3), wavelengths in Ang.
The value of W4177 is 10.2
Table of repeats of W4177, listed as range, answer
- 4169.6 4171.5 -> 10.7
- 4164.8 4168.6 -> 10.6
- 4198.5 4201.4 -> 9.93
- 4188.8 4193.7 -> 10.6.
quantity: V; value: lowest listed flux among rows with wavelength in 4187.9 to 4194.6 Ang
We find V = 9.641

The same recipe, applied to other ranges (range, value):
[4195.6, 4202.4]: 8.546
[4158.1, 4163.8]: 9.336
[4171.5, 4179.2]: 8.904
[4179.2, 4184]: 9.13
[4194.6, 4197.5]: 9.542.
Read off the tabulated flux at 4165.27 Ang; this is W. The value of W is 9.66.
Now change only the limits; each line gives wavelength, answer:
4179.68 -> 9.13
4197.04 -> 11.02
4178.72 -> 8.904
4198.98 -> 10.13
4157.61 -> 10.17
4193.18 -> 10.45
